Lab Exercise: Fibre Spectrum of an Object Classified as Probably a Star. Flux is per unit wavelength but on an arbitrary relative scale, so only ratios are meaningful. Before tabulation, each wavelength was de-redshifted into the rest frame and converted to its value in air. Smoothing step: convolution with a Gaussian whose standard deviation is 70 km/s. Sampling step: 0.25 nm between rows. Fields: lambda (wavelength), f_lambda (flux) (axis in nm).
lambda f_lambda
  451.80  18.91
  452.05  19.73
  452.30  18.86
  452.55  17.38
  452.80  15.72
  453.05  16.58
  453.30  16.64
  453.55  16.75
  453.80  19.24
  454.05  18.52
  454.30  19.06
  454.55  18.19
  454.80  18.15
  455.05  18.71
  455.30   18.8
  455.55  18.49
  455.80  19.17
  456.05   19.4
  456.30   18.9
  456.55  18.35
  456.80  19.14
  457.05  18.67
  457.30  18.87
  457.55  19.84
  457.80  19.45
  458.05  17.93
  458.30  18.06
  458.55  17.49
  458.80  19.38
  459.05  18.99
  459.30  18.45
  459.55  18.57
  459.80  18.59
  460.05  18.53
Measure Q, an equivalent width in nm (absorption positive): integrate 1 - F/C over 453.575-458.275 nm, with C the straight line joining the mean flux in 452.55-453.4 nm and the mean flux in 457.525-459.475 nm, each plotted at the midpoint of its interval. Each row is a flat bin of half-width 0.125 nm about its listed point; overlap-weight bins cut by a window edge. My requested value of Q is -0.31 nm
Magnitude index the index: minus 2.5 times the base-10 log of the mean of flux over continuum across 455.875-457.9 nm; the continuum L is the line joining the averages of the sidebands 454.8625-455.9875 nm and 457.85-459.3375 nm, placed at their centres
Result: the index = -0.026 mag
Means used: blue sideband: 18.8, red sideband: 18.4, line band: 19.1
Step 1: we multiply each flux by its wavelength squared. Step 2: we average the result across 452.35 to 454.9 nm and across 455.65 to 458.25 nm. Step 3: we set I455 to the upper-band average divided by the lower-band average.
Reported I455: 1.09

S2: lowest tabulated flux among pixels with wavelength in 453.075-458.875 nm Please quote 16.64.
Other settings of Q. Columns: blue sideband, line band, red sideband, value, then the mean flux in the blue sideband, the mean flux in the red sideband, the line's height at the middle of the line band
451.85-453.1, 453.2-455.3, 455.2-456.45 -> 0.02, 17.8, 18.9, 18.4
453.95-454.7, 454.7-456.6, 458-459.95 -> -0.02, 18.6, 18.5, 18.5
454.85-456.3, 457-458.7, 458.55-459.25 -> 0.02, 18.9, 18.8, 18.8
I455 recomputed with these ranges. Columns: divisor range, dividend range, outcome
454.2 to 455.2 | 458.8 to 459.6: 1.03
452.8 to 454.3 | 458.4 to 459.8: 1.09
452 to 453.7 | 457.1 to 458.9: 1.11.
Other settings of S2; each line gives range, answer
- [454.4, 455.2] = 18.15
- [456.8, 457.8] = 18.67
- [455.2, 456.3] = 18.49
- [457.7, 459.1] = 17.49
